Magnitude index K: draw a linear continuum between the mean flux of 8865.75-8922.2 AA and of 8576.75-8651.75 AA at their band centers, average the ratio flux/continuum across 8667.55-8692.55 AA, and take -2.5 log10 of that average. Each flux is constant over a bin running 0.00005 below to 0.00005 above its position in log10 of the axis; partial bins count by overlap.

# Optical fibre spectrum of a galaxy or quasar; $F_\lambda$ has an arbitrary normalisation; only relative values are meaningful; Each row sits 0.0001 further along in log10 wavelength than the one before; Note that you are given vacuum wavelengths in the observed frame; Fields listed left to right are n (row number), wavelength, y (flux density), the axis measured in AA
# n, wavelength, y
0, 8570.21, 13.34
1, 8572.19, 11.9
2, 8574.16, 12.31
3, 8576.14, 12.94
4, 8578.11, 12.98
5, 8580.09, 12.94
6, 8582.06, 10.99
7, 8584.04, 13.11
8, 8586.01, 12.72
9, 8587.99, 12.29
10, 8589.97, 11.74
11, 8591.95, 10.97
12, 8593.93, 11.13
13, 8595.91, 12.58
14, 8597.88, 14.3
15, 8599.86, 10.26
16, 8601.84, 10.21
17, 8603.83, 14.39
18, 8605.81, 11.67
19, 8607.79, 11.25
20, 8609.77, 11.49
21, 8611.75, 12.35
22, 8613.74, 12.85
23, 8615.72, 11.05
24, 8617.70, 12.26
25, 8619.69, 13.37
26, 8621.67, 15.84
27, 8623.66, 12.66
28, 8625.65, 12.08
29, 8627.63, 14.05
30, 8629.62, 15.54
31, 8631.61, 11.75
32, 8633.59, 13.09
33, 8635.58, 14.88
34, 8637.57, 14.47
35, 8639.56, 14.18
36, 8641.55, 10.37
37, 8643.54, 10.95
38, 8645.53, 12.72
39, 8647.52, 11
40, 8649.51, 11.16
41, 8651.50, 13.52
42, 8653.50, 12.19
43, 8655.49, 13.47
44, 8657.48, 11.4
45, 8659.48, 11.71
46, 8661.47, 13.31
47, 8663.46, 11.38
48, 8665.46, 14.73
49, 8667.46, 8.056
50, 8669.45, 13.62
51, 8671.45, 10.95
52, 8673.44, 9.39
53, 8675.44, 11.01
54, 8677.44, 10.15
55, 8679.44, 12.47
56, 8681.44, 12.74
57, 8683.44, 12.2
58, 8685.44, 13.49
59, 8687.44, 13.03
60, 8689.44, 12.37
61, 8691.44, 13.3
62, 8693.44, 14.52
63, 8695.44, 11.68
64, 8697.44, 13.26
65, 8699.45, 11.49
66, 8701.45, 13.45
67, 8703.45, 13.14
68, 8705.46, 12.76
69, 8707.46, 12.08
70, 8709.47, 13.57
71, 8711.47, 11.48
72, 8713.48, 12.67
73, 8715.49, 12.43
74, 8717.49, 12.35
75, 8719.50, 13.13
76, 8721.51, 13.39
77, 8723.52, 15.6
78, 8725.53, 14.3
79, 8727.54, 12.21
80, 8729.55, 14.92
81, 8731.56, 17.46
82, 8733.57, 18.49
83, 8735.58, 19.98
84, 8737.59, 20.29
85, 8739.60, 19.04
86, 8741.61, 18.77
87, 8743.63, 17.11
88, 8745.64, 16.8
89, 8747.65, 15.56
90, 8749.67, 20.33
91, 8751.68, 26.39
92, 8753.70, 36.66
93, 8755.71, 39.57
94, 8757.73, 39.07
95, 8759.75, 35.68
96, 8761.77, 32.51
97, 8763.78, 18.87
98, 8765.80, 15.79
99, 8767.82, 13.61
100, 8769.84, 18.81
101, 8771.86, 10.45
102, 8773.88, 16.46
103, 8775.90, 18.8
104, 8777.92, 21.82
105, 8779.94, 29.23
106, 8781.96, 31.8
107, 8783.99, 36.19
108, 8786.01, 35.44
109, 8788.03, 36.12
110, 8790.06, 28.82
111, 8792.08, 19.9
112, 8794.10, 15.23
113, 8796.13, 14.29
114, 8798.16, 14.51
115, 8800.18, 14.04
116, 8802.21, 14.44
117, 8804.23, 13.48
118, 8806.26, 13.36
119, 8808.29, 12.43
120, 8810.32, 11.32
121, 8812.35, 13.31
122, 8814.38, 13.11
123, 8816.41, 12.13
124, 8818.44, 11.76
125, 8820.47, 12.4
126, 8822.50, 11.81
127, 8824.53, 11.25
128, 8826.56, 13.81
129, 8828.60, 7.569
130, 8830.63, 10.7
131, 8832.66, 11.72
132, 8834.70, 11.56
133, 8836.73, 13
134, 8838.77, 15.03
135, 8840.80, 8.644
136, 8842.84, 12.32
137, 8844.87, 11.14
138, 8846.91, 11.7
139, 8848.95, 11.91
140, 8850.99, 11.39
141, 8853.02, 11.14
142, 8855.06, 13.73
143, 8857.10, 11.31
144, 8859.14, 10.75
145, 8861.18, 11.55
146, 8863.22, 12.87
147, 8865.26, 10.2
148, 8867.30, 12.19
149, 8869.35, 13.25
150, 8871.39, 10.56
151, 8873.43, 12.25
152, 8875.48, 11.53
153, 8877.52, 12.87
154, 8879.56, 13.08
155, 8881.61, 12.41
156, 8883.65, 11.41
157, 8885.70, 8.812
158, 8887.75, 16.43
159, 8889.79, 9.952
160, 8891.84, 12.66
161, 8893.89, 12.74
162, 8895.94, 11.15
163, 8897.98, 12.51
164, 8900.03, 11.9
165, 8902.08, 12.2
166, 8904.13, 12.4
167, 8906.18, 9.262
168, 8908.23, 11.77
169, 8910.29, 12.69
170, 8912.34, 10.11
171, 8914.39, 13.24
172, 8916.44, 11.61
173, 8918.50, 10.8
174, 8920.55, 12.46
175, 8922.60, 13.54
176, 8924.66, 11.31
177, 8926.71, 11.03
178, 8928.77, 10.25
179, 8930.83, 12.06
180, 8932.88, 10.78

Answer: 0.04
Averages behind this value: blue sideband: 12.5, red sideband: 11.9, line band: 11.9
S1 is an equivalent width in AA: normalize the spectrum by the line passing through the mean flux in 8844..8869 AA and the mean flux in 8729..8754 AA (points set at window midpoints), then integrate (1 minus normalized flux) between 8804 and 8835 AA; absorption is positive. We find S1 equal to 5.1 AA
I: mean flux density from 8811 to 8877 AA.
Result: 11.8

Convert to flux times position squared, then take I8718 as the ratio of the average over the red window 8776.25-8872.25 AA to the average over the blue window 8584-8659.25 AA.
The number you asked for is 1.3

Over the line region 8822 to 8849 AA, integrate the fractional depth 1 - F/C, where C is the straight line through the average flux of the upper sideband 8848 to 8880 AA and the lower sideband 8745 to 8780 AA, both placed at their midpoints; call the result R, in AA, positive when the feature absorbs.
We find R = 6.3 AA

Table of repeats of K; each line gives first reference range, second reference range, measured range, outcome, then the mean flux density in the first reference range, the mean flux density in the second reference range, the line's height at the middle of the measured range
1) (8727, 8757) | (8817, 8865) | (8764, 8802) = -0.24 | 21.2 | 11.7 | 17.3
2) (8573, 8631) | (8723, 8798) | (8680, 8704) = 0.37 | 12.5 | 22.5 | 18.1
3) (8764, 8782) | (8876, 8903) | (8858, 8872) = 0.17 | 19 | 12.2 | 13.6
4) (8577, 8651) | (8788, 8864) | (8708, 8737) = -0.13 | 12.5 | 13.3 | 12.9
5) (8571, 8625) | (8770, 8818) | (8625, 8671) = 0.12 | 12.3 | 19.3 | 14.1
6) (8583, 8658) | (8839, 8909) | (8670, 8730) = -0.03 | 12.5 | 11.8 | 12.3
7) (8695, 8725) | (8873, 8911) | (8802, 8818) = -0.04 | 12.9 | 12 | 12.4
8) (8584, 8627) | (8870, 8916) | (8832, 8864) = 0.01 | 12.3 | 11.9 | 12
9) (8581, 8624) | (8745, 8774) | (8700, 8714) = 0.50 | 12.2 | 24.1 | 20.1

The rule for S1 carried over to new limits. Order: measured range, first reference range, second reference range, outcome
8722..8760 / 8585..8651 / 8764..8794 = -1.1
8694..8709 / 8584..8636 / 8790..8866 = 0.0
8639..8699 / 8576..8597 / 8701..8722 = 2.1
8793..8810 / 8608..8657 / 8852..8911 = -2.4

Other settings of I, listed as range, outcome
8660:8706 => 12.3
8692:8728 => 13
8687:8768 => 17.9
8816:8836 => 11.5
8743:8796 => 24.8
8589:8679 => 12.3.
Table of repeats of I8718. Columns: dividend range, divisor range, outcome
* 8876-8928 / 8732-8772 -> 0.54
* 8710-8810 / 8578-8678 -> 1.69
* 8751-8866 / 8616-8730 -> 1.43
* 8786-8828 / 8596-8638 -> 1.28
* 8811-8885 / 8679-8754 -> 0.80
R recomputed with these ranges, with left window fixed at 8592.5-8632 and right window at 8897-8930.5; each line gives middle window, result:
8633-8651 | -0.1 AA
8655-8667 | 0.0 AA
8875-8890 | -0.5 AA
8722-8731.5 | -1.8 AA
